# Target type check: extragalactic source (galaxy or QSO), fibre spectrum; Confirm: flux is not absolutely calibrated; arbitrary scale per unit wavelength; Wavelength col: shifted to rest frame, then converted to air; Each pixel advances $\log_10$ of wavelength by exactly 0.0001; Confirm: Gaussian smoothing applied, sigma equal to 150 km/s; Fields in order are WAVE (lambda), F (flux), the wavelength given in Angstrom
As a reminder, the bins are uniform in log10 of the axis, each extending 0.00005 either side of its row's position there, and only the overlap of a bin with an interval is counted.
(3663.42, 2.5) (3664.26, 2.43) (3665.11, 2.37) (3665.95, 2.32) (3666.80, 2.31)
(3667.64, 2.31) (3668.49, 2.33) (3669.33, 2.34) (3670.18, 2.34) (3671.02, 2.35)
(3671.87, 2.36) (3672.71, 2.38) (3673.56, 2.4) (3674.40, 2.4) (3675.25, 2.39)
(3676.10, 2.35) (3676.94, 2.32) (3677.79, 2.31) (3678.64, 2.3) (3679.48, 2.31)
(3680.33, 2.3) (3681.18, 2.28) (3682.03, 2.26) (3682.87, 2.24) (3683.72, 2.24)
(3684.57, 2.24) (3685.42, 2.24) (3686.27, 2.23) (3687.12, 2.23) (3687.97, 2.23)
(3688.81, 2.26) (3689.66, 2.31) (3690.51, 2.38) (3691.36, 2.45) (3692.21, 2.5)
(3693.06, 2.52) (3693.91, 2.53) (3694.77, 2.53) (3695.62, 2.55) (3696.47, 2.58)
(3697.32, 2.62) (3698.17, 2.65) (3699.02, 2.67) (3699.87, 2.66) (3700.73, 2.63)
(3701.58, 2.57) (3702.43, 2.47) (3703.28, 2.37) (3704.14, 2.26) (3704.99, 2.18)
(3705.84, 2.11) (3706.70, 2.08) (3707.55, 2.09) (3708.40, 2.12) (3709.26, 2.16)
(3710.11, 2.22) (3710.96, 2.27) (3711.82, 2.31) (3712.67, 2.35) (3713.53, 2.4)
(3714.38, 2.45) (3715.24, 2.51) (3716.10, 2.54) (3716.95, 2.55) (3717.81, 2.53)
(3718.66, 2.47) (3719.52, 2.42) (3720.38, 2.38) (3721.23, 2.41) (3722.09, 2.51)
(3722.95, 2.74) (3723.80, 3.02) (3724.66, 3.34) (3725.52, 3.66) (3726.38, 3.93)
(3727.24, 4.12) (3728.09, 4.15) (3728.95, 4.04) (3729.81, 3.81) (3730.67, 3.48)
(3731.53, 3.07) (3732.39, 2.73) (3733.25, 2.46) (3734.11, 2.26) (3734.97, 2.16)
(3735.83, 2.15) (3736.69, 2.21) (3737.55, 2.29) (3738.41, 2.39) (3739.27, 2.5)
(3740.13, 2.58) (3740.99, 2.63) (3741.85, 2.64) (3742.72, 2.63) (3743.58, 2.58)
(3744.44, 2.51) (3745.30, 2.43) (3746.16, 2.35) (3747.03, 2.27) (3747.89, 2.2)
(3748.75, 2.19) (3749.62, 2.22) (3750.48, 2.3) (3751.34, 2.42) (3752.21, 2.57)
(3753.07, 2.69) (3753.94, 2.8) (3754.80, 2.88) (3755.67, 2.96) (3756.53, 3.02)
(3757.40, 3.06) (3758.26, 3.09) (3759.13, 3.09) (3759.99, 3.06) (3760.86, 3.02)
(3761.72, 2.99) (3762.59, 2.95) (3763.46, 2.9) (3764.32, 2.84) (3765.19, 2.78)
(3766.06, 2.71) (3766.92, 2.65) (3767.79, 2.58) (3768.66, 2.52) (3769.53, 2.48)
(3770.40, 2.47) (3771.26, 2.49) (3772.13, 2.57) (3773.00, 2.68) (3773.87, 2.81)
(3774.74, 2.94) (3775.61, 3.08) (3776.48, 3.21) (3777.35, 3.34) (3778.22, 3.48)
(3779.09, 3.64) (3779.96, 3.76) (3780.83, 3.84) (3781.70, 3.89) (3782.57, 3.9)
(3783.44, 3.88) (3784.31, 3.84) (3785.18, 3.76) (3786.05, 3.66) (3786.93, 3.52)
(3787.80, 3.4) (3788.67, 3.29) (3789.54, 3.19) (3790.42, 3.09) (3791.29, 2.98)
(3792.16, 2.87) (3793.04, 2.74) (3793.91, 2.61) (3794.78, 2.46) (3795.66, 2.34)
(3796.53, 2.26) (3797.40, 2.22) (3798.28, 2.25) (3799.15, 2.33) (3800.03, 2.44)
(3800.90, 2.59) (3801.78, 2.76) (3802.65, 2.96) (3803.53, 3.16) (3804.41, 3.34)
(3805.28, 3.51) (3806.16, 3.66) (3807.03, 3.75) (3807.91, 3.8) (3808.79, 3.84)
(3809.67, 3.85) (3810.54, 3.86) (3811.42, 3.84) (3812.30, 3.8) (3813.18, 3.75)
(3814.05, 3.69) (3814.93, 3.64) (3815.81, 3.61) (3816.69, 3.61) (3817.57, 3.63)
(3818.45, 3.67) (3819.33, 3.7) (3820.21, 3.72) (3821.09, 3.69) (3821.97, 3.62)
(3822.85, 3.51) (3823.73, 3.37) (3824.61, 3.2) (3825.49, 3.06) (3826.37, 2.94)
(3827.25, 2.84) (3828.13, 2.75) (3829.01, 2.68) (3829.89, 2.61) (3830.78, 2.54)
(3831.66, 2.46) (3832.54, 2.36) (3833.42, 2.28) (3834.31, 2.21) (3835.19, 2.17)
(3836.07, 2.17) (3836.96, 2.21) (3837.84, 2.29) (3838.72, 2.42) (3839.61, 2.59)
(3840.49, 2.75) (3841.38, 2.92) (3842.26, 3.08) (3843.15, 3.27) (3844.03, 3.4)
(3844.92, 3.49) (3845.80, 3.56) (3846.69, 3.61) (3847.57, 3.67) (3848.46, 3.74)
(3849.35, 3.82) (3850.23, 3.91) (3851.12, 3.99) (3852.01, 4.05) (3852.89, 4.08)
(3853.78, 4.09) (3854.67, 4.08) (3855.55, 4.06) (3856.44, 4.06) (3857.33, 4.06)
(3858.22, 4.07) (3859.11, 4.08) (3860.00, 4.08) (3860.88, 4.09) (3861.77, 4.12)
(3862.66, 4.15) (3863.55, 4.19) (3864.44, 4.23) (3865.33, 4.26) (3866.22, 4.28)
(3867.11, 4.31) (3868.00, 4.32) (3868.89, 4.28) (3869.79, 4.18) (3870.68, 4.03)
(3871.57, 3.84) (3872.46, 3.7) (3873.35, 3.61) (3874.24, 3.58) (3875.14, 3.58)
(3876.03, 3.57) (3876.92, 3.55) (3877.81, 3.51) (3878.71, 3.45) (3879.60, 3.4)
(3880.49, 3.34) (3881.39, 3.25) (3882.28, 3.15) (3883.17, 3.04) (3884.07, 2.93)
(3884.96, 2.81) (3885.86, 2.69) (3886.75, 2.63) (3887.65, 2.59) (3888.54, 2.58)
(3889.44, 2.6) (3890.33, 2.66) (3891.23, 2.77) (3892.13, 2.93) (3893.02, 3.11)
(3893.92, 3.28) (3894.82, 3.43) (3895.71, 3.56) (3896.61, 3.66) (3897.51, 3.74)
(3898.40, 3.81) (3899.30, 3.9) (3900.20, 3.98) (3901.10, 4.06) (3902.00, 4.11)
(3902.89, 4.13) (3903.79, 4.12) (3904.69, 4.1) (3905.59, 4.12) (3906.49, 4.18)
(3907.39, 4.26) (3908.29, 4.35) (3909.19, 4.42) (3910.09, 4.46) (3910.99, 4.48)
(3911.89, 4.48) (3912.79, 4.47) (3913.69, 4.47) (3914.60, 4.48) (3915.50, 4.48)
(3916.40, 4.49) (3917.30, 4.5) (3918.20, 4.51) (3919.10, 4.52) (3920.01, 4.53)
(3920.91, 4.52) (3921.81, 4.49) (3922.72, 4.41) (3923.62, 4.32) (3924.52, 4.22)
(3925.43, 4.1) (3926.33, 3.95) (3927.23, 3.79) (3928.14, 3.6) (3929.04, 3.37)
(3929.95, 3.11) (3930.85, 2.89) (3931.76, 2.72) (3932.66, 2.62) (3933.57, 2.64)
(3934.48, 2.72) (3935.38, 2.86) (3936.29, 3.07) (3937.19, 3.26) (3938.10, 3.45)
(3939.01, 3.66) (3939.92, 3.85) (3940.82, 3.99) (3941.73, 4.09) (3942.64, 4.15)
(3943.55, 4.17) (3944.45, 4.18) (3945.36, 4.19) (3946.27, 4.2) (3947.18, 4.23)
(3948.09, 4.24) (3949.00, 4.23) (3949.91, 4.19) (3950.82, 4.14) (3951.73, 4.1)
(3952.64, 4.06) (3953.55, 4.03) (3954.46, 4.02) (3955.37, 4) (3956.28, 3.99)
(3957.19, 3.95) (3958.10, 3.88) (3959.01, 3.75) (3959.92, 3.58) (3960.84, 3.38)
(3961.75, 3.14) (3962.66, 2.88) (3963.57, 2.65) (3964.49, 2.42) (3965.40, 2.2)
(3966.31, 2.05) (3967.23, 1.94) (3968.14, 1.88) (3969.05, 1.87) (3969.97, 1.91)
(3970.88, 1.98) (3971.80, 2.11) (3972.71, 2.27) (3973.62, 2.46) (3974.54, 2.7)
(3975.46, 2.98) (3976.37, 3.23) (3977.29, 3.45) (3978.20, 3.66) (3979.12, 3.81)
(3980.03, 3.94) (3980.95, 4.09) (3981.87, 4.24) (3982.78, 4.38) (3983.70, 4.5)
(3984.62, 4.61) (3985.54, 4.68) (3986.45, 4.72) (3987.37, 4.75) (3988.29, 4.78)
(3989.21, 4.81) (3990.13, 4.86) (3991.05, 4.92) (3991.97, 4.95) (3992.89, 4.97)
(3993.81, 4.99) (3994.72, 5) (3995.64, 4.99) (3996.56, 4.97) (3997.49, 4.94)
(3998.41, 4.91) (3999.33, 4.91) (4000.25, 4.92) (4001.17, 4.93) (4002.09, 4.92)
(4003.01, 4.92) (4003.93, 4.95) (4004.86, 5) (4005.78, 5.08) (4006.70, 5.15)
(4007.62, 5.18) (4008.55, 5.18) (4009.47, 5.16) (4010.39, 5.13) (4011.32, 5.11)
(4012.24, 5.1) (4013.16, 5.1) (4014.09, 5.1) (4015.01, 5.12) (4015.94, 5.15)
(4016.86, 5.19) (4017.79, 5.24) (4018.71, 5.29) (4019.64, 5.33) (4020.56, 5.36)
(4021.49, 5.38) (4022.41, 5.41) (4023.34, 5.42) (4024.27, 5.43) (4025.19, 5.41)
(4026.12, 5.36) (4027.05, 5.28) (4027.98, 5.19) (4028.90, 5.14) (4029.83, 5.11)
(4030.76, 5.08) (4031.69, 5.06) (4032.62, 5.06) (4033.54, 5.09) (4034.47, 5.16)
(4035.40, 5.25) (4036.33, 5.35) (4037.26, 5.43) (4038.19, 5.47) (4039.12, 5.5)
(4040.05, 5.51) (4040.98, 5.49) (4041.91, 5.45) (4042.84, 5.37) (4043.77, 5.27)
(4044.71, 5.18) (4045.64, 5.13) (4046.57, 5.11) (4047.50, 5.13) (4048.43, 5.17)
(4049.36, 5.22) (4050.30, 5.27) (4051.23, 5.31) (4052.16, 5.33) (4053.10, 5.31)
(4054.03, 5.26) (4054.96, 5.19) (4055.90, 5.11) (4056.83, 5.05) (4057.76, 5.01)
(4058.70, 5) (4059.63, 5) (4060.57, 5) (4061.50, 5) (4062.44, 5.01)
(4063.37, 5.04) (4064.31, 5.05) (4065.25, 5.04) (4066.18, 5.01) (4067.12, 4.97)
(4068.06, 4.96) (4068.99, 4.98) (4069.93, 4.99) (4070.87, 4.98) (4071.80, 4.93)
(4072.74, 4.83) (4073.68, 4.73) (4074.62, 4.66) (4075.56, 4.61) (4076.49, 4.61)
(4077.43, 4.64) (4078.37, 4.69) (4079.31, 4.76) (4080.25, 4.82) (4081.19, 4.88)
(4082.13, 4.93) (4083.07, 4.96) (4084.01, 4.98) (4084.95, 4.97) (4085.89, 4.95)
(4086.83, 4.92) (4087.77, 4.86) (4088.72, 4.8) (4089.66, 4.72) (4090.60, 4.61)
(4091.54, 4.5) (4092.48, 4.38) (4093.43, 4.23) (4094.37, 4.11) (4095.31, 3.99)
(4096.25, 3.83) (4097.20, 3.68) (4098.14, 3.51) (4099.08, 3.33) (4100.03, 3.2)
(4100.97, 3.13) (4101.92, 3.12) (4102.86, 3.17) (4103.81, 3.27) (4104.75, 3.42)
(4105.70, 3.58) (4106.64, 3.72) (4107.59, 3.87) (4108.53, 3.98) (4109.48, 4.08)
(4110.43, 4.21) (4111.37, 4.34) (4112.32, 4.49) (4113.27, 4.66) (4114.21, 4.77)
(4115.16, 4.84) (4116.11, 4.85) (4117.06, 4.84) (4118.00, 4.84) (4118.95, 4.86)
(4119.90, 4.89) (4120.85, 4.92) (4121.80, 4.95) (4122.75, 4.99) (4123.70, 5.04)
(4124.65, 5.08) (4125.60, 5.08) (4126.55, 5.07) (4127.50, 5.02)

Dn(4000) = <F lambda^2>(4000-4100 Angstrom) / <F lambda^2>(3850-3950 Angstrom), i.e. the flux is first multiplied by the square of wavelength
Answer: 1.41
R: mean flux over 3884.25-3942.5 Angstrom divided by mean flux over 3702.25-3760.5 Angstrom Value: 1.41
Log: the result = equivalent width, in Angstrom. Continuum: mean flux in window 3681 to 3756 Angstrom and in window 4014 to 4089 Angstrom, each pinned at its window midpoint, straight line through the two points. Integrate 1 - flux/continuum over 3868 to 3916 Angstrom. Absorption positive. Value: 2.8 Angstrom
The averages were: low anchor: 2.56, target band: 3.67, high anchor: 5.11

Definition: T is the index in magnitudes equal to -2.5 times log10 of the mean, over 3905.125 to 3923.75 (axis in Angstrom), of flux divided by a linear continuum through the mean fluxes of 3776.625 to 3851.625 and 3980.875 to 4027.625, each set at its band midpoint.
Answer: -0.07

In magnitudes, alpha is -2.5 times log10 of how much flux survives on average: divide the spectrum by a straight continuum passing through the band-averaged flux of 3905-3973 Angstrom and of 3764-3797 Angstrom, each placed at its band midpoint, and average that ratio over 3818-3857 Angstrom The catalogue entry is 0.03 mag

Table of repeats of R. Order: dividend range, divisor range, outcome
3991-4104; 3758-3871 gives 1.49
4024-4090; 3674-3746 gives 1.99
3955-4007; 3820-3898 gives 1.15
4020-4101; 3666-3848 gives 1.76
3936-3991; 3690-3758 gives 1.38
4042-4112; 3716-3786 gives 1.60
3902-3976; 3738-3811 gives 1.24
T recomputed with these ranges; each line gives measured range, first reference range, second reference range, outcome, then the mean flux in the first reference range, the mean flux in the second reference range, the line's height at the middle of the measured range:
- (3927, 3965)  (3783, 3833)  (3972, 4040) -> 0.20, 3.2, 4.81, 4.33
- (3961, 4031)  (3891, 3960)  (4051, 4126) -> -0.03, 3.91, 4.6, 4.21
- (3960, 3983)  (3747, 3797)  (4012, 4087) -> 0.50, 2.96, 5.12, 4.51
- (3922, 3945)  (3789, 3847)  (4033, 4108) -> 0.07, 3.05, 4.74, 3.82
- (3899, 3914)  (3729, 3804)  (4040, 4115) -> -0.16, 2.84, 4.65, 3.65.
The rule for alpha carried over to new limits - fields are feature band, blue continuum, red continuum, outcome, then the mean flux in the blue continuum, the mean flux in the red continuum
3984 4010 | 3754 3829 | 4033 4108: -0.143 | 3.17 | 4.74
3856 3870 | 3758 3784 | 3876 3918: -0.189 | 3.06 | 3.67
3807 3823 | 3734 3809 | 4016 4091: -0.156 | 2.88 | 5.1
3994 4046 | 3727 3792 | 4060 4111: -0.247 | 2.93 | 4.43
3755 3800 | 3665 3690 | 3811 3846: -0.071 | 2.31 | 3.07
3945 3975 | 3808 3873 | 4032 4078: 0.333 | 3.51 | 5.11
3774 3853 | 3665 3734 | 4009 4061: 0.076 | 2.54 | 5.23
